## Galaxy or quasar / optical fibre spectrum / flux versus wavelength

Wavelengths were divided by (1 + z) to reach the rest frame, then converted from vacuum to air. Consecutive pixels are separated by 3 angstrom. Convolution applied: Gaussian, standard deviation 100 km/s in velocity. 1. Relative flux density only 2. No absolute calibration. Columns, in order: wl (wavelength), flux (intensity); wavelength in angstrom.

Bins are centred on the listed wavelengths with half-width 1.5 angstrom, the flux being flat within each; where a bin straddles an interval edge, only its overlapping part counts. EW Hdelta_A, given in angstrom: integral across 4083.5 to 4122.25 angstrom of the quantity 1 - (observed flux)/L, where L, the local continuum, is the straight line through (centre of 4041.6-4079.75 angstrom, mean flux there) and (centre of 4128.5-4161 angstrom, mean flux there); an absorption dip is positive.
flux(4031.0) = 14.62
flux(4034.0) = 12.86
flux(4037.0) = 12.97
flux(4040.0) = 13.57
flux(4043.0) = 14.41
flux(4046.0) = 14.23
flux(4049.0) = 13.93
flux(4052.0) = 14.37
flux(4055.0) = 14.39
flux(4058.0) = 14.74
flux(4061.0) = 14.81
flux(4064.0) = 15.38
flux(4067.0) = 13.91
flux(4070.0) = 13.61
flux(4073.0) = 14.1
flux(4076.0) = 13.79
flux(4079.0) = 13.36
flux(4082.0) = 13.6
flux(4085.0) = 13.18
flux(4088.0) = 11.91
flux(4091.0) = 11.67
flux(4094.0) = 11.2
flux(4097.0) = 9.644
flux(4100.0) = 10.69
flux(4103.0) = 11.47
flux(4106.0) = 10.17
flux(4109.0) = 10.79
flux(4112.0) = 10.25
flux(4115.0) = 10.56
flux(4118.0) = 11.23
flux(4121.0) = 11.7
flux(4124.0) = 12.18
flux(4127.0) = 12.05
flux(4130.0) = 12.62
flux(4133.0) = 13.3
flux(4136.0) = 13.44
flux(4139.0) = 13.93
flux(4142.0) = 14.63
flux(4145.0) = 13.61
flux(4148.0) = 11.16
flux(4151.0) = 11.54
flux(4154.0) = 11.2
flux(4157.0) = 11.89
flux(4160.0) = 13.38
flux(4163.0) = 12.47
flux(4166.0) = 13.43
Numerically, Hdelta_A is 6.9 angstrom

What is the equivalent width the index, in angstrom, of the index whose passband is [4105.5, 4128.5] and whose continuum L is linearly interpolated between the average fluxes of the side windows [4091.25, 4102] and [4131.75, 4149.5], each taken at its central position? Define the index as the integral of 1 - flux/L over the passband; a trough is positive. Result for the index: 1.49 angstrom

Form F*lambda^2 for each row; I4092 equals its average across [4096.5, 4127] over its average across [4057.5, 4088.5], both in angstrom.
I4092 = 0.81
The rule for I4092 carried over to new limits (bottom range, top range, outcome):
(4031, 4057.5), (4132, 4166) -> 0.97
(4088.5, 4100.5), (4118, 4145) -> 1.21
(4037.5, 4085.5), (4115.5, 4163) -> 0.92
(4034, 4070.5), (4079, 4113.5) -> 0.82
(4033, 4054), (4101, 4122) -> 0.81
